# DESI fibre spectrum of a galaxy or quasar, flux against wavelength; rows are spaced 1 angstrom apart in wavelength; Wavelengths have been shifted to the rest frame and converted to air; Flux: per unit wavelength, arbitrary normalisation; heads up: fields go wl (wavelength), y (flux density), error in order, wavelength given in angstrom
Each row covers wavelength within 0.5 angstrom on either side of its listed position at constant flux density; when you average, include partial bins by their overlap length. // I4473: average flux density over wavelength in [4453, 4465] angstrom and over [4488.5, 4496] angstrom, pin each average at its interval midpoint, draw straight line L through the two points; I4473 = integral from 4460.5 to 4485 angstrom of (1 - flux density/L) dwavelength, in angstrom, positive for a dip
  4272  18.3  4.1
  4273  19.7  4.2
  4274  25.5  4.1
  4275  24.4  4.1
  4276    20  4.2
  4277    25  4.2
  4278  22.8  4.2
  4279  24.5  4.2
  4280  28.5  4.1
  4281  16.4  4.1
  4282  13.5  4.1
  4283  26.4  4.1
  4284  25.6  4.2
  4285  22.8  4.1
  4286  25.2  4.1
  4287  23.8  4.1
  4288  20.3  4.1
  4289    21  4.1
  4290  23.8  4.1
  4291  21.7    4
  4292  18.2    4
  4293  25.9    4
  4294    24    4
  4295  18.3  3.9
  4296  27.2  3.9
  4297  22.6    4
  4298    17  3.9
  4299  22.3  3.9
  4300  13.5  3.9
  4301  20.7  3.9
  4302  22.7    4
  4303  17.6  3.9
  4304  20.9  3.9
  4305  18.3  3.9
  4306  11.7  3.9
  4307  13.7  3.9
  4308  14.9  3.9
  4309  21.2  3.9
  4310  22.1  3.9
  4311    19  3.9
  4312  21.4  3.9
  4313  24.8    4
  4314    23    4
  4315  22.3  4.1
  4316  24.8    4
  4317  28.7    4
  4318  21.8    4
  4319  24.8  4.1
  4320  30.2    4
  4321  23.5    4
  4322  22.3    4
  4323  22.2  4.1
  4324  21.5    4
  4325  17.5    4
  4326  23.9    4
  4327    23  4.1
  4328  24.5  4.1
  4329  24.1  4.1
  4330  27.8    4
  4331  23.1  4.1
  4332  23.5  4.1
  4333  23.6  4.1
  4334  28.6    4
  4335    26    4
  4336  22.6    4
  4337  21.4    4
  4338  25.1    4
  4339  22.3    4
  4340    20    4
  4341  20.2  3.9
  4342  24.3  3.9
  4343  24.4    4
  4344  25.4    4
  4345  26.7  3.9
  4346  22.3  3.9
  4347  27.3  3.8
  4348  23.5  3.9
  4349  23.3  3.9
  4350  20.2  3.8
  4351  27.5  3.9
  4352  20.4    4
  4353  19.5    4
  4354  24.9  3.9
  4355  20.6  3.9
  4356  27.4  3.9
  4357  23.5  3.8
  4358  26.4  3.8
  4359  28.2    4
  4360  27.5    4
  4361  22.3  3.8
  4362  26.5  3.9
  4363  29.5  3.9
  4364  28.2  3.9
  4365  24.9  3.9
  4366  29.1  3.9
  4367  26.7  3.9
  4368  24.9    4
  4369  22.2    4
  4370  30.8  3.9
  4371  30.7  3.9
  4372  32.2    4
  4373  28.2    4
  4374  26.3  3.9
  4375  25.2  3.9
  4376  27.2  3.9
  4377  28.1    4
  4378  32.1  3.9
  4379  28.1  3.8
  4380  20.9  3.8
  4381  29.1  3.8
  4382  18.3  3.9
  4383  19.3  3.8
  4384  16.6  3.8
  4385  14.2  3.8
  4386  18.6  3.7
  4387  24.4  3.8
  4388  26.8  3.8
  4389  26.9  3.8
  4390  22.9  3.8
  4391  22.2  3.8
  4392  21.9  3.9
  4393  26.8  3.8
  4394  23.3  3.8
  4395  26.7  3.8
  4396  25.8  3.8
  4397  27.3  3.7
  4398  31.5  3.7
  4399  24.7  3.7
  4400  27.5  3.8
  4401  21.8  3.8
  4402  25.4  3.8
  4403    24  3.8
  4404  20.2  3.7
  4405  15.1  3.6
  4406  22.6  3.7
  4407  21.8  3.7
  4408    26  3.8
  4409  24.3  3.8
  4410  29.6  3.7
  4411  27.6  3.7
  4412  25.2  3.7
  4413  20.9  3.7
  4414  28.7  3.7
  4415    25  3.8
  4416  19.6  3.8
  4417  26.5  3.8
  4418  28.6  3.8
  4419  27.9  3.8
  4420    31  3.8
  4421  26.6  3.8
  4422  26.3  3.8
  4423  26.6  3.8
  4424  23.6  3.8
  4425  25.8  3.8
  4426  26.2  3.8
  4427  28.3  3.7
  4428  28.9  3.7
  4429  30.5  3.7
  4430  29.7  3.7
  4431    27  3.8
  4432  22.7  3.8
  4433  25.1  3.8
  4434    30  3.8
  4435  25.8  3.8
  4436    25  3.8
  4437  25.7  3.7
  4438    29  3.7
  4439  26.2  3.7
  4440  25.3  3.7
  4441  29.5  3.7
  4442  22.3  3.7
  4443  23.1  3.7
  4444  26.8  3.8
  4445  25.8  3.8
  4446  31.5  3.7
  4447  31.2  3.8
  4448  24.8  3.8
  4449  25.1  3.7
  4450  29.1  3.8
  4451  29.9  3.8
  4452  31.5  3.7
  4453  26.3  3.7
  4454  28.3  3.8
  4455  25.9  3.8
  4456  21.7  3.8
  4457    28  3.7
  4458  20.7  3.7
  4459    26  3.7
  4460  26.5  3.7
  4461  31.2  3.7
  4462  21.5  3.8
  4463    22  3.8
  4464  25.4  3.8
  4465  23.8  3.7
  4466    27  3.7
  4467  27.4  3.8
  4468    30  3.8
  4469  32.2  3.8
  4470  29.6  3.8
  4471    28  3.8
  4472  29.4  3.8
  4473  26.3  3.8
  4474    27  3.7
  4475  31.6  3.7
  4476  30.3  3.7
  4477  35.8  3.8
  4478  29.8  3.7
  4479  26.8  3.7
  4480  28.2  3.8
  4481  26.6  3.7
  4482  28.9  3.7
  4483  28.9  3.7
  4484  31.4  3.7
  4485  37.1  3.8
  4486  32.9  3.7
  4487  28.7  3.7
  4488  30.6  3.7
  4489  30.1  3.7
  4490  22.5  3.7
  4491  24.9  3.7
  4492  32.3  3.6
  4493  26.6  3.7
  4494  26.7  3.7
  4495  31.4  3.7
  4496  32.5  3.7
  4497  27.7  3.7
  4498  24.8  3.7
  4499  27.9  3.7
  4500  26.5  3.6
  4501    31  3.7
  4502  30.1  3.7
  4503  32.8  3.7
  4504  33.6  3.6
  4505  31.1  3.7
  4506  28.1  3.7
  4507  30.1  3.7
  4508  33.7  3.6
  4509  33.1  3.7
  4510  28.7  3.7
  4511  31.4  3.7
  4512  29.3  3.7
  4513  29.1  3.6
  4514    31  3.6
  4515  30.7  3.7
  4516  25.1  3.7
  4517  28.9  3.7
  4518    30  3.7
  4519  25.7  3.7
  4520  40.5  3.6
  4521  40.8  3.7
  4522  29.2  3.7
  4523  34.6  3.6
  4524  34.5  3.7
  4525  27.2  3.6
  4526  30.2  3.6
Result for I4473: -1.9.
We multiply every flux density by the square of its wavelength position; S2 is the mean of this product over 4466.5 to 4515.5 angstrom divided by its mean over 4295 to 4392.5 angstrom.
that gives 1.35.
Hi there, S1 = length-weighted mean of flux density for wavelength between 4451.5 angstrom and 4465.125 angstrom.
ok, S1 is 25.7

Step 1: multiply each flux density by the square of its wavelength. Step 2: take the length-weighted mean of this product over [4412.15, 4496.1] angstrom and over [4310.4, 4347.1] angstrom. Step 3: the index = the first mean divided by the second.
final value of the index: 1.23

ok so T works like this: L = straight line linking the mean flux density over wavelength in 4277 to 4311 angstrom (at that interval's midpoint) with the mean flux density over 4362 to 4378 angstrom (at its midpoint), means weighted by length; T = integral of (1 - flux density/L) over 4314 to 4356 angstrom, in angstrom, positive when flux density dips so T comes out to 1.4 angstrom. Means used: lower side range 20.9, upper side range 27.7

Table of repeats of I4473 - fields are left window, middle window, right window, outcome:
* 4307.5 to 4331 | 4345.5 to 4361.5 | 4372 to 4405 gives -0.2 angstrom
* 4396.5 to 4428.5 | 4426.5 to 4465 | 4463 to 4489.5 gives 1.1 angstrom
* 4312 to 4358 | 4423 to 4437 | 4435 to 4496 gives 0.0 angstrom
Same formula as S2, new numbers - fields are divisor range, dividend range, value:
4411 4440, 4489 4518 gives 1.15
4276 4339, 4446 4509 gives 1.39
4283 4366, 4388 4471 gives 1.19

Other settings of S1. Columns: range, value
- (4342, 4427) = 25.1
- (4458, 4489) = 28.6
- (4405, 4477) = 26.7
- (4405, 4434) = 26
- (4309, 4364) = 23.9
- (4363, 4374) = 27.8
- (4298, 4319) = 20.3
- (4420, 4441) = 26.9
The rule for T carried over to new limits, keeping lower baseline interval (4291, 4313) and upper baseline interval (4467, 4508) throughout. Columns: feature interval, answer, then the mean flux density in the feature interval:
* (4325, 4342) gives -1.7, 23.6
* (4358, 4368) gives -1.7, 26.9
